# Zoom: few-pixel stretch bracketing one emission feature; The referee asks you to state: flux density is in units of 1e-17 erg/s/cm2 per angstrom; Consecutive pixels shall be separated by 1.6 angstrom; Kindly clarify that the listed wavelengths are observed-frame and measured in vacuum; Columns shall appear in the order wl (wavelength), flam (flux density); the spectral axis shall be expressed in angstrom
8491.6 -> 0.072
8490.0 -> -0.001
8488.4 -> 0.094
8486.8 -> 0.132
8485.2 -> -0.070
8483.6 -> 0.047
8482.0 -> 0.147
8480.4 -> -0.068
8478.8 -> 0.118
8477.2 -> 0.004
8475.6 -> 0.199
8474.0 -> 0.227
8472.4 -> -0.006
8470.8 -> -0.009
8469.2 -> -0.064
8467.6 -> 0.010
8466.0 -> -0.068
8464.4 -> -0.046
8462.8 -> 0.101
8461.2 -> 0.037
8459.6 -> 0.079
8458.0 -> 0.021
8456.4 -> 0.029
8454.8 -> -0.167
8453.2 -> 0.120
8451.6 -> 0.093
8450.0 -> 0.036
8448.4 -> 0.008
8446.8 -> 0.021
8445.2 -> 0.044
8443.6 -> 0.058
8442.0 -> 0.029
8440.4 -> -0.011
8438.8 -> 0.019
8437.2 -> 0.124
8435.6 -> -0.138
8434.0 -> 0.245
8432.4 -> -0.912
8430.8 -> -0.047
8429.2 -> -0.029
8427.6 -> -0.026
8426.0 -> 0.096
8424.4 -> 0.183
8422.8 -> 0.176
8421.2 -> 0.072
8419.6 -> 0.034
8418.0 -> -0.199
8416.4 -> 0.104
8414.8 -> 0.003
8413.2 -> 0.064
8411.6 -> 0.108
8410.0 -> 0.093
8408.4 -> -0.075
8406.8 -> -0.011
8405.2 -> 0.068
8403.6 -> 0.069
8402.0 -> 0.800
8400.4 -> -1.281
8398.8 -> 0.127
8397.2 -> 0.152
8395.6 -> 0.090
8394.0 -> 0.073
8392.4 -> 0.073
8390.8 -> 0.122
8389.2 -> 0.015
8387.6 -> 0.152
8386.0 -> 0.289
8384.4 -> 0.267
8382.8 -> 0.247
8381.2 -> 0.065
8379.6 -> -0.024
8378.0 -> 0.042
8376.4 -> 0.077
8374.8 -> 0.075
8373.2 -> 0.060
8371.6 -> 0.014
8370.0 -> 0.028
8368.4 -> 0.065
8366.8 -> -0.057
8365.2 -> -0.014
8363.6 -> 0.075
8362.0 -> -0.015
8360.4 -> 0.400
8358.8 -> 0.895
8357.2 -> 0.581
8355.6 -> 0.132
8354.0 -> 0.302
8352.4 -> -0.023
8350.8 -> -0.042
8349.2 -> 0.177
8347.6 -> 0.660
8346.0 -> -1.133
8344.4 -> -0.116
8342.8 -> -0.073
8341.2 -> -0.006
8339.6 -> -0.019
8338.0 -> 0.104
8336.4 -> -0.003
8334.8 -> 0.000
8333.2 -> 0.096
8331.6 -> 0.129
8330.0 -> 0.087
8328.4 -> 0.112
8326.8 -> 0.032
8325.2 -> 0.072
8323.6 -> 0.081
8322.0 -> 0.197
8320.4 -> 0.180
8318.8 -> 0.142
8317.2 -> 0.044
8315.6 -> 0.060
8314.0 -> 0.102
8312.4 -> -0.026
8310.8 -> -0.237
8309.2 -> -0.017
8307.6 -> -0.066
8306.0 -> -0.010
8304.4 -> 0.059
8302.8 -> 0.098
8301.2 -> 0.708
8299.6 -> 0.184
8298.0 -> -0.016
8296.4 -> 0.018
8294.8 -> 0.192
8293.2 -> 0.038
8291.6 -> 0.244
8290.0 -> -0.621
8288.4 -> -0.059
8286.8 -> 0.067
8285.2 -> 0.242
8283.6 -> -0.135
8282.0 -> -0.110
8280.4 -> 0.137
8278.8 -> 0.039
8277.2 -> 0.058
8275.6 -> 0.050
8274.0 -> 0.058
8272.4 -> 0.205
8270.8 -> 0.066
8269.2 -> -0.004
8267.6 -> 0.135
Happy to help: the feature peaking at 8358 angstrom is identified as Hgamma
